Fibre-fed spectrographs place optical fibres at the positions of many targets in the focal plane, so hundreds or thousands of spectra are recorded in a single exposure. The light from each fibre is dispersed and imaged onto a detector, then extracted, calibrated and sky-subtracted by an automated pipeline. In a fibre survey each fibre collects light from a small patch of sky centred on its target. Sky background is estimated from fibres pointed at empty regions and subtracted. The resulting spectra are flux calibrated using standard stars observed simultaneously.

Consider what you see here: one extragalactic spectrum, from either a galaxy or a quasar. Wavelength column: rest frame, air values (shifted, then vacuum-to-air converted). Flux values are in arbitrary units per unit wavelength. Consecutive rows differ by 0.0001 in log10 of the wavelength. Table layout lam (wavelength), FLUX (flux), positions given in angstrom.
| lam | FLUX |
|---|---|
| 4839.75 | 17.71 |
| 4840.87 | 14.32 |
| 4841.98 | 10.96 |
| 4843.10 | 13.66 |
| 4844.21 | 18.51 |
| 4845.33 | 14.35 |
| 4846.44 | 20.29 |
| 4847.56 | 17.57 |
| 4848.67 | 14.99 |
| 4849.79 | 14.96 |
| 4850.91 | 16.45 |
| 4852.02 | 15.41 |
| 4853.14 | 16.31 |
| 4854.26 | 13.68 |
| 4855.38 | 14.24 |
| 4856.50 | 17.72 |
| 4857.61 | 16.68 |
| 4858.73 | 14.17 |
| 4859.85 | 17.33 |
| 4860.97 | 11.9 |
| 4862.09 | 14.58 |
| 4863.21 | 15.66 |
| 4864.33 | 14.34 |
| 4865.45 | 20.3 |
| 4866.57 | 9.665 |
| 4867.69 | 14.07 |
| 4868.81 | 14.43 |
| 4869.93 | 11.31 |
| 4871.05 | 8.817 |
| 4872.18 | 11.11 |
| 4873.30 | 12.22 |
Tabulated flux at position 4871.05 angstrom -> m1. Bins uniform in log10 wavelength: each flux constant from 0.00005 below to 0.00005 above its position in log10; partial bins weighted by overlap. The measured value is 8.817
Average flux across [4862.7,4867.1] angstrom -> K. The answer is 15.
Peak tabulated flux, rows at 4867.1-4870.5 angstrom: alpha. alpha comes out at 14.43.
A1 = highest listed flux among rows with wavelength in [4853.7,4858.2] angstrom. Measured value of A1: 17.72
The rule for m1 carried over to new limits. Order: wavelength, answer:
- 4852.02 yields 15.41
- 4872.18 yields 11.11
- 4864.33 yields 14.34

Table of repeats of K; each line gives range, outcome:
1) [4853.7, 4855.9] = 13.9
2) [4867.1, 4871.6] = 12.2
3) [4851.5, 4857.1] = 15.5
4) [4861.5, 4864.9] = 14.8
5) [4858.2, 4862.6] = 14.5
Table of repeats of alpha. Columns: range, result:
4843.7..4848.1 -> 20.29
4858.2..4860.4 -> 17.33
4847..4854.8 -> 17.57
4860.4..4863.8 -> 15.66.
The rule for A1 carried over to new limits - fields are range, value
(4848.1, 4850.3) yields 14.99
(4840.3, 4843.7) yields 14.32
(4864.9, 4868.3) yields 20.3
